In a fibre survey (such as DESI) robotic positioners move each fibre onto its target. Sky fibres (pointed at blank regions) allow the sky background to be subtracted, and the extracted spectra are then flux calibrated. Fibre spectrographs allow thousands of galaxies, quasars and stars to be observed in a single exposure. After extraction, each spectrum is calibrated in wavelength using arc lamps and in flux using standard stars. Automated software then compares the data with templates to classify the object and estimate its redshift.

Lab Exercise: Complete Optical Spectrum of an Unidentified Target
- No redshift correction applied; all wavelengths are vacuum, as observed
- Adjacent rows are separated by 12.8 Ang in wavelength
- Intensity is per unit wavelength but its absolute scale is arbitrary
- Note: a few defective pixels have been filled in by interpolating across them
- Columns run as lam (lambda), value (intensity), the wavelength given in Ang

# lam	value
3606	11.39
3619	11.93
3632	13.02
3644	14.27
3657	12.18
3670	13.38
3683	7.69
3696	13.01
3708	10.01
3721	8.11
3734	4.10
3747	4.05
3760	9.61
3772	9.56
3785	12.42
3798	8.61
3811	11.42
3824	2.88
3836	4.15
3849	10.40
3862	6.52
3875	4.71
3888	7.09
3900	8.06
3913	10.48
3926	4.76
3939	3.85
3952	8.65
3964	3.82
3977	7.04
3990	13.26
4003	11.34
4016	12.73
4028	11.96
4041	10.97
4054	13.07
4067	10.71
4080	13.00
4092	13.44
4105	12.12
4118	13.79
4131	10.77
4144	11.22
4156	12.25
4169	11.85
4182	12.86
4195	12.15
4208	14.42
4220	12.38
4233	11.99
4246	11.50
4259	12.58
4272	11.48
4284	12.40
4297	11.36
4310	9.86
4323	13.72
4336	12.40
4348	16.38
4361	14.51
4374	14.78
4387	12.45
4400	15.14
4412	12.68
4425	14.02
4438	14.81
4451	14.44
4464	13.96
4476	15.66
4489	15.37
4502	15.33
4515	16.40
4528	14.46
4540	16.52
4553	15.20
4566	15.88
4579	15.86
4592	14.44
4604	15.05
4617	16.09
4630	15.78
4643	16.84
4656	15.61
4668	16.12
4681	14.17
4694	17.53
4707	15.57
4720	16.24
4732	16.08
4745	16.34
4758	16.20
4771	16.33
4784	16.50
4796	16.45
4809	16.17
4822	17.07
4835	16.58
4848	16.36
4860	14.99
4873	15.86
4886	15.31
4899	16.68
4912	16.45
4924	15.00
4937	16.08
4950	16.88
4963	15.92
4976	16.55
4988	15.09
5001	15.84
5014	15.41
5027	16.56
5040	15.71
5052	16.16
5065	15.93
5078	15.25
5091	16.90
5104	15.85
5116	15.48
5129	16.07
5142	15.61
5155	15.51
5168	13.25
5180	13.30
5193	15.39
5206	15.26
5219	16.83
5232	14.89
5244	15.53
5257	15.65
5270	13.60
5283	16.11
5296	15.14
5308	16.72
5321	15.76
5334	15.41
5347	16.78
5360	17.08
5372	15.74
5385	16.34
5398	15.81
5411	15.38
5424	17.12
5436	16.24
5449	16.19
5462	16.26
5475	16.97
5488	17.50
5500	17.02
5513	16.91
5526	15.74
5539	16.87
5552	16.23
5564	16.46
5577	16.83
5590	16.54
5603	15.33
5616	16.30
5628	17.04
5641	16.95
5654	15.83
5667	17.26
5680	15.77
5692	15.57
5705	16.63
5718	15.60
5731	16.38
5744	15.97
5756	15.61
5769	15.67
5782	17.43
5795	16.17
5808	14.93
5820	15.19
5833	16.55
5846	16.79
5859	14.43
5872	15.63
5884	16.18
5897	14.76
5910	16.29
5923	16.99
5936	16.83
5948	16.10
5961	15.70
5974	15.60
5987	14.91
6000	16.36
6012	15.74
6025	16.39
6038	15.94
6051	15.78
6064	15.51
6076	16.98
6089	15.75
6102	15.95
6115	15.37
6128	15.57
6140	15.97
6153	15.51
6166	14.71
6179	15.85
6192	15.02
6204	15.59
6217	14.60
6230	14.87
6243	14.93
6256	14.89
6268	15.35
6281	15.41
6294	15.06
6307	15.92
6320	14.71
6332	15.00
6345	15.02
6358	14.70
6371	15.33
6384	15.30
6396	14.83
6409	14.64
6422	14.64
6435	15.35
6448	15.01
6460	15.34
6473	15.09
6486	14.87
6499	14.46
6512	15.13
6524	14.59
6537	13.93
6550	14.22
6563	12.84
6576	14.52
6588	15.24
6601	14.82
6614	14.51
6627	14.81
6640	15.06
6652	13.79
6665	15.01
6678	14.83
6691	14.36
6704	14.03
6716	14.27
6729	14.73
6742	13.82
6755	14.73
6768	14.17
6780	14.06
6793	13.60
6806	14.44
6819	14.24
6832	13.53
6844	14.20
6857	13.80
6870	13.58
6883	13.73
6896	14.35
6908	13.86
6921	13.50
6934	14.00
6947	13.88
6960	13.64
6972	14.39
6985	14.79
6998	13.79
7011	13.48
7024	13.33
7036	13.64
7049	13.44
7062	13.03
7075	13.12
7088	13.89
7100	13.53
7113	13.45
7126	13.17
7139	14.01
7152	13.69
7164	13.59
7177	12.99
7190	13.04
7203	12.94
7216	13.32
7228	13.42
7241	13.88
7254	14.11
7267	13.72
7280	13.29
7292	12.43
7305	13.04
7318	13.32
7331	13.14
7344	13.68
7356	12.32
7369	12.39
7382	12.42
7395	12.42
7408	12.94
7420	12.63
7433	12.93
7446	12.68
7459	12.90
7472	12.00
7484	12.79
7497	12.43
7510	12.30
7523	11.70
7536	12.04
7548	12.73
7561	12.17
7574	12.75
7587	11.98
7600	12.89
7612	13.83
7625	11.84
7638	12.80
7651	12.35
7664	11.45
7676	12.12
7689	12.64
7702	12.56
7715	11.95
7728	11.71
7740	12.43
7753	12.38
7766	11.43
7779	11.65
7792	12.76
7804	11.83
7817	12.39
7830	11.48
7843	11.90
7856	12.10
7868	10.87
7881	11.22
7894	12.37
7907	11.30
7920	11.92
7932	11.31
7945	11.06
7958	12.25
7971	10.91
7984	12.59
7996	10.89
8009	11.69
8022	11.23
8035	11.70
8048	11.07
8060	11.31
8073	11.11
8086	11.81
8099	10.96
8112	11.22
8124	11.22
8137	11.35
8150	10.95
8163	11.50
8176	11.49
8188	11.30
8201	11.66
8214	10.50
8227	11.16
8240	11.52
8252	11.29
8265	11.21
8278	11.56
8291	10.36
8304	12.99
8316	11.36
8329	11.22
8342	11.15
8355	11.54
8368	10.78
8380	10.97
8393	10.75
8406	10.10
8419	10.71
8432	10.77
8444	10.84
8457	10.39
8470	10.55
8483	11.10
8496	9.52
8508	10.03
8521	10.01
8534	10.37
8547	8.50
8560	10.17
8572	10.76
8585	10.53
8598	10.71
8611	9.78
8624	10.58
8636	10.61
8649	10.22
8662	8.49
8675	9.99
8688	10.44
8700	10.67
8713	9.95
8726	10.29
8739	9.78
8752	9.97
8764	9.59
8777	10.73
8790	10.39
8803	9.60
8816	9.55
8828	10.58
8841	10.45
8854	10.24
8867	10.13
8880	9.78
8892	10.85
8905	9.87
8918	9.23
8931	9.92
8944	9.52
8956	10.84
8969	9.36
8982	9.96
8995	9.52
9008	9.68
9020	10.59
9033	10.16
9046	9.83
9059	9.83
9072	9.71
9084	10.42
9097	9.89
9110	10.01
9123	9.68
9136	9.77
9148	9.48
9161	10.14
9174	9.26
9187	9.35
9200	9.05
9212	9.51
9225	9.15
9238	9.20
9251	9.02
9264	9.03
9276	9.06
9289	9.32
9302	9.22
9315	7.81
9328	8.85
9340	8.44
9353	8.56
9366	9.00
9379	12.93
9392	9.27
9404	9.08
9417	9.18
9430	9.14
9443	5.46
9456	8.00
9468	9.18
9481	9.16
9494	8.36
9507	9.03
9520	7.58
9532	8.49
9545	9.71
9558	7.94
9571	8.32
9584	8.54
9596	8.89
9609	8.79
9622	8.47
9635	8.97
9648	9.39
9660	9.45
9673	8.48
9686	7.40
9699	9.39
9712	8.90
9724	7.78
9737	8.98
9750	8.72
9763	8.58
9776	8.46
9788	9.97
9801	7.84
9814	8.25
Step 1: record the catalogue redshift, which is 0.00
